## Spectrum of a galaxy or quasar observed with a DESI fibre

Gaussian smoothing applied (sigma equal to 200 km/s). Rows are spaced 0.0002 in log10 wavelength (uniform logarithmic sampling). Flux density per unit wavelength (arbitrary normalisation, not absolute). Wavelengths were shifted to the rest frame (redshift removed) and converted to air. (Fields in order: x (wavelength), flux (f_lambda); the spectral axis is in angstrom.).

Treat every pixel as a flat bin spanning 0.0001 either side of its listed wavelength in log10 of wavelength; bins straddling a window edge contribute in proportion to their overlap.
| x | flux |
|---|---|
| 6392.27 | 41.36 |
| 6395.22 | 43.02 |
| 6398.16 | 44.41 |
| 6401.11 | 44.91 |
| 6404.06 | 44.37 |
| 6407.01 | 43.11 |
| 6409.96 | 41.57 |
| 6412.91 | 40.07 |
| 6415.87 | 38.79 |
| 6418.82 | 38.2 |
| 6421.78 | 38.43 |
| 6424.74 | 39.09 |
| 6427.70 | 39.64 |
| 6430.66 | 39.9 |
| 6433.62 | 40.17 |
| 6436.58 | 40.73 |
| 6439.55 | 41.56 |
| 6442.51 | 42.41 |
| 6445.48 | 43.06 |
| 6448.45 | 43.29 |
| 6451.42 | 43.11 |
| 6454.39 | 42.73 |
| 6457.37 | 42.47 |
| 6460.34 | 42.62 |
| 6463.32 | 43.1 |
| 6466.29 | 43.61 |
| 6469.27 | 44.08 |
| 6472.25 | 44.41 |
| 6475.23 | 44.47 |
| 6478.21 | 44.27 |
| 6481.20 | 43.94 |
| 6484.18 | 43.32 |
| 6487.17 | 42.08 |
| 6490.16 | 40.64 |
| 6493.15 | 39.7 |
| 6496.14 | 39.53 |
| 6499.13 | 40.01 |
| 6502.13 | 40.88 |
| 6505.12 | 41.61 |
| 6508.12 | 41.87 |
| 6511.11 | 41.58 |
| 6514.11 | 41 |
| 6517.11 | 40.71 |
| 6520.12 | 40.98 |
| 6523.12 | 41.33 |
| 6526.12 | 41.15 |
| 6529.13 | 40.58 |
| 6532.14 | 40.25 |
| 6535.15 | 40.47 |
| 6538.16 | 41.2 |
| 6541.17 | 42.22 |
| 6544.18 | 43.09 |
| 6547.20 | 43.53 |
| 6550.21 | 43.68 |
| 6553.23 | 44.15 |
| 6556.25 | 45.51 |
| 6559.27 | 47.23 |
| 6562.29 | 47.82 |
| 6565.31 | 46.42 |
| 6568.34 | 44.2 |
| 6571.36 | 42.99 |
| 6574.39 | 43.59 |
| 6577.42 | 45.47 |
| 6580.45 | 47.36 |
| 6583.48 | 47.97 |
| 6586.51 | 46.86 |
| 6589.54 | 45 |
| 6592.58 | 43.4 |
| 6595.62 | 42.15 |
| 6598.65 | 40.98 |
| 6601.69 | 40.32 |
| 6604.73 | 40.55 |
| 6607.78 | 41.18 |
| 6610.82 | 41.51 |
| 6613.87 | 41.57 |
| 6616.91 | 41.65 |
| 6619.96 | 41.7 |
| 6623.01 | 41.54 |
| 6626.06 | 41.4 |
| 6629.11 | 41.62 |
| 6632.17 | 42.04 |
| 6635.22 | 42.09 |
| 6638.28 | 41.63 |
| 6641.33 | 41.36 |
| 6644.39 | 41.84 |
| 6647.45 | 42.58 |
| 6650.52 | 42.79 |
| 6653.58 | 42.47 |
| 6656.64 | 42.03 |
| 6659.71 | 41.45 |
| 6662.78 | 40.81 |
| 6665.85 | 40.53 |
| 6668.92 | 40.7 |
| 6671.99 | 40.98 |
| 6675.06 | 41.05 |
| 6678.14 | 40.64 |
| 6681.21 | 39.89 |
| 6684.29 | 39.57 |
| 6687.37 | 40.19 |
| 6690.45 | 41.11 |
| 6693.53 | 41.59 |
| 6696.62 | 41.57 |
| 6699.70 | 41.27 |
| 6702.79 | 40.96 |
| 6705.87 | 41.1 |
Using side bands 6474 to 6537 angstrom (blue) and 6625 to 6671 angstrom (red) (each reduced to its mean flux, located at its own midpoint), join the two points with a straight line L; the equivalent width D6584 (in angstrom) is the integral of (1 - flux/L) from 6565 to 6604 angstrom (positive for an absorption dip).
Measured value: -2.49 angstrom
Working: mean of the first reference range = 41.4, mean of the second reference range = 41.7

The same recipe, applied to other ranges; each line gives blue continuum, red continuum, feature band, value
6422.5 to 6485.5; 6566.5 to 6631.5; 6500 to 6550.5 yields 1.5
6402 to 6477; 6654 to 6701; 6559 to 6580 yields -2.1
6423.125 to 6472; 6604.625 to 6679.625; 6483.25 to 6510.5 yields 0.6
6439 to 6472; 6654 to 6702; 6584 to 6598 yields -0.9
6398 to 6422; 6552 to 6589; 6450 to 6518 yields 1.9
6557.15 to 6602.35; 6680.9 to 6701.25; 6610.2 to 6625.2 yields 0.7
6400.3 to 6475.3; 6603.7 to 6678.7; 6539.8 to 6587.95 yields -4.0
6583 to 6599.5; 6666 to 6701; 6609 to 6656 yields 1.0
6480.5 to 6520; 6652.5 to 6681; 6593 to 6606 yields 0.0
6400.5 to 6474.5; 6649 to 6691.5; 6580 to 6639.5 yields -1.9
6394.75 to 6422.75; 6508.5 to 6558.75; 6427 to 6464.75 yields -0.1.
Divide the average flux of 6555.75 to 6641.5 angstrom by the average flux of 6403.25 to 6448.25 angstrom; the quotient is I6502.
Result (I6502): 1.1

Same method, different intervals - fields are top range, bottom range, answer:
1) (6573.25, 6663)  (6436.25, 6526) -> 1.01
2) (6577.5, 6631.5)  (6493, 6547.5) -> 1.04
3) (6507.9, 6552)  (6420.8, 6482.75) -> 0.98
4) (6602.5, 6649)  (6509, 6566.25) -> 0.97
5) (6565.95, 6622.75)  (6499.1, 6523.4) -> 1.05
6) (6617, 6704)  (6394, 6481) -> 0.98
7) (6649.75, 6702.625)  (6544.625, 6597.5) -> 0.91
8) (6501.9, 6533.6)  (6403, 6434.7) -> 1.02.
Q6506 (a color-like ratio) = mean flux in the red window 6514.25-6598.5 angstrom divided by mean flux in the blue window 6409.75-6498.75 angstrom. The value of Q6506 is 1.0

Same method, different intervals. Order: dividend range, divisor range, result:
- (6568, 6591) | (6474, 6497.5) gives 1.08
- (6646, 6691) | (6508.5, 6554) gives 0.99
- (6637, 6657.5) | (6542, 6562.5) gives 0.94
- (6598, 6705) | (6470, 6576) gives 0.97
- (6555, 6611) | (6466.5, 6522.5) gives 1.06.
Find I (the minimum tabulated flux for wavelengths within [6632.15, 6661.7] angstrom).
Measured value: 41.36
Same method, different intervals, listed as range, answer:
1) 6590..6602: 40.32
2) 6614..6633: 41.4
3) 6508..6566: 40.25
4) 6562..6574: 42.99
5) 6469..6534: 39.53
